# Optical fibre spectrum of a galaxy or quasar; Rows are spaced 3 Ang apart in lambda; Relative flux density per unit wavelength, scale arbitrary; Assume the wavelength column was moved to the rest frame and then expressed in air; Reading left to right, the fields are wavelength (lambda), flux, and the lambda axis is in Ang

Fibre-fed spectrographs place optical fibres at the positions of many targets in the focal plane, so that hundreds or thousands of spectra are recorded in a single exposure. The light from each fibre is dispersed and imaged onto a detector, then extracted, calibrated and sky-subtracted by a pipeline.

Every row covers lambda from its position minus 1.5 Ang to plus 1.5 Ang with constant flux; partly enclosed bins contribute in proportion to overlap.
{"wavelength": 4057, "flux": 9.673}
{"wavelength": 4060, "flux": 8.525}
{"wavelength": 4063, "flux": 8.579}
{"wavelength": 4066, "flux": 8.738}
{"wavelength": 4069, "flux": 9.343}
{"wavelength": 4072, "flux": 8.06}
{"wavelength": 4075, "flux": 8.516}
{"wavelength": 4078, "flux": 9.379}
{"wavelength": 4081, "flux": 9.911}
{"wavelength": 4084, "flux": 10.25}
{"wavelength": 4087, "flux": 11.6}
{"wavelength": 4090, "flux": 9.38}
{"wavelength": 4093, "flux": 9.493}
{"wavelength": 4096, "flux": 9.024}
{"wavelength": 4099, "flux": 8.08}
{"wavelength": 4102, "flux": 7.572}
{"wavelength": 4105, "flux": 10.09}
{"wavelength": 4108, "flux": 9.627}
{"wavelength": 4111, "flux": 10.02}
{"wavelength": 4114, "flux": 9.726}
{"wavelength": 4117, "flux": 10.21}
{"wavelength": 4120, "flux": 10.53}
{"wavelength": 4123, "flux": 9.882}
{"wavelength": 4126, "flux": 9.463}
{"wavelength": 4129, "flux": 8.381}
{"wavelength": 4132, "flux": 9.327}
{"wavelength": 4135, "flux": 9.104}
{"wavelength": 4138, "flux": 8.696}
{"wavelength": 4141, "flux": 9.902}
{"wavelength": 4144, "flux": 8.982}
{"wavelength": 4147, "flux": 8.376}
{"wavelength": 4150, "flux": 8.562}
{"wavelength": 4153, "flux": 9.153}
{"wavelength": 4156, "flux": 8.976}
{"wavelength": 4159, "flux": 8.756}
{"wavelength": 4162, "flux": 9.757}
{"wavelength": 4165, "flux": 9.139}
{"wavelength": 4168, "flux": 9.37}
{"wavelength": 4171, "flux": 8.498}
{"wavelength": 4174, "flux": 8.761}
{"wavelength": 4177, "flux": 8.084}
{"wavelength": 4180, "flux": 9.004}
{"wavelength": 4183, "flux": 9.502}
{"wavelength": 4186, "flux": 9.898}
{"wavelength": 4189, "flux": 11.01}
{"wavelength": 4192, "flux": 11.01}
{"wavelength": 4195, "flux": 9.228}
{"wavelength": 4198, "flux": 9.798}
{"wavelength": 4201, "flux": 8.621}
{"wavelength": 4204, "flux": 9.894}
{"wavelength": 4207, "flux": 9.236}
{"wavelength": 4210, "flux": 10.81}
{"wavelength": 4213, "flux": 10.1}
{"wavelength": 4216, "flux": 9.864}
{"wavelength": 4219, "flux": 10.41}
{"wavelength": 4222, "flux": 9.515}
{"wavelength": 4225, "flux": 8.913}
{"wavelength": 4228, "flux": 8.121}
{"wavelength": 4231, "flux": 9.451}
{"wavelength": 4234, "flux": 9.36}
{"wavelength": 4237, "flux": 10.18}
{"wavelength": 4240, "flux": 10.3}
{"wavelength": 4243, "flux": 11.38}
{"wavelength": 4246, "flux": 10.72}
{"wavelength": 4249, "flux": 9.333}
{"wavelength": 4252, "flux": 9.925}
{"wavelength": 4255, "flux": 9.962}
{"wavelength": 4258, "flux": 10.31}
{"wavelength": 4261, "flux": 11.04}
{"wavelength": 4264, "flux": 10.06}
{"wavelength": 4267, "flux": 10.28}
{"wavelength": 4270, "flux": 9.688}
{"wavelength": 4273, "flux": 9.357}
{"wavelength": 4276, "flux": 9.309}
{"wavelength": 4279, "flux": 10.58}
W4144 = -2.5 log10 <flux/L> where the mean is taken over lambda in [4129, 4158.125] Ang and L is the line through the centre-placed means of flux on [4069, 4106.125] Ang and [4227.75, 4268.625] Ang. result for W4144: 0.07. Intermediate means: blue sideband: 9.27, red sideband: 10.1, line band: 8.97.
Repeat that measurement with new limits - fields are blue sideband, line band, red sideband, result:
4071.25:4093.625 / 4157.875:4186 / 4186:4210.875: 0.09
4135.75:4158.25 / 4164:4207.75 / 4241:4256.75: 0.01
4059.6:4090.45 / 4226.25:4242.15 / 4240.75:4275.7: 0.06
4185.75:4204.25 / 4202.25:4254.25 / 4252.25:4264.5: 0.03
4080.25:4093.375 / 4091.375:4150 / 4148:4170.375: 0.04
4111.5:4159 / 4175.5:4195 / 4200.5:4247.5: -0.01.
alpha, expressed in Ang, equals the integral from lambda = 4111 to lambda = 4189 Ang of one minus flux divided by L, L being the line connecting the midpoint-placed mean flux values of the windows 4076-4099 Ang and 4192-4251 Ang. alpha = 3.96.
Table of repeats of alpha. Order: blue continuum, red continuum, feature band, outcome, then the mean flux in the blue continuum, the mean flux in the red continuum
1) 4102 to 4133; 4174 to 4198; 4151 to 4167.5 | 0.8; 9.63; 9.63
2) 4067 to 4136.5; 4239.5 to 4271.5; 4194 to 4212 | 0.7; 9.43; 10.3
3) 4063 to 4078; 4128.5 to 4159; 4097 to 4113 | -0.5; 8.73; 8.96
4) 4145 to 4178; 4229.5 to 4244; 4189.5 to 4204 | -0.5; 8.87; 10.1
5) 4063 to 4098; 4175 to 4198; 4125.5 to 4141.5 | 0.7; 9.37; 9.66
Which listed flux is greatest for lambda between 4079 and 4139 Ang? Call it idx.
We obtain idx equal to 11.6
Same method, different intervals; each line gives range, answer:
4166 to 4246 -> 11.38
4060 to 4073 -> 9.343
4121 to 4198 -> 11.01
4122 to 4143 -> 9.902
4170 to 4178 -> 8.761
